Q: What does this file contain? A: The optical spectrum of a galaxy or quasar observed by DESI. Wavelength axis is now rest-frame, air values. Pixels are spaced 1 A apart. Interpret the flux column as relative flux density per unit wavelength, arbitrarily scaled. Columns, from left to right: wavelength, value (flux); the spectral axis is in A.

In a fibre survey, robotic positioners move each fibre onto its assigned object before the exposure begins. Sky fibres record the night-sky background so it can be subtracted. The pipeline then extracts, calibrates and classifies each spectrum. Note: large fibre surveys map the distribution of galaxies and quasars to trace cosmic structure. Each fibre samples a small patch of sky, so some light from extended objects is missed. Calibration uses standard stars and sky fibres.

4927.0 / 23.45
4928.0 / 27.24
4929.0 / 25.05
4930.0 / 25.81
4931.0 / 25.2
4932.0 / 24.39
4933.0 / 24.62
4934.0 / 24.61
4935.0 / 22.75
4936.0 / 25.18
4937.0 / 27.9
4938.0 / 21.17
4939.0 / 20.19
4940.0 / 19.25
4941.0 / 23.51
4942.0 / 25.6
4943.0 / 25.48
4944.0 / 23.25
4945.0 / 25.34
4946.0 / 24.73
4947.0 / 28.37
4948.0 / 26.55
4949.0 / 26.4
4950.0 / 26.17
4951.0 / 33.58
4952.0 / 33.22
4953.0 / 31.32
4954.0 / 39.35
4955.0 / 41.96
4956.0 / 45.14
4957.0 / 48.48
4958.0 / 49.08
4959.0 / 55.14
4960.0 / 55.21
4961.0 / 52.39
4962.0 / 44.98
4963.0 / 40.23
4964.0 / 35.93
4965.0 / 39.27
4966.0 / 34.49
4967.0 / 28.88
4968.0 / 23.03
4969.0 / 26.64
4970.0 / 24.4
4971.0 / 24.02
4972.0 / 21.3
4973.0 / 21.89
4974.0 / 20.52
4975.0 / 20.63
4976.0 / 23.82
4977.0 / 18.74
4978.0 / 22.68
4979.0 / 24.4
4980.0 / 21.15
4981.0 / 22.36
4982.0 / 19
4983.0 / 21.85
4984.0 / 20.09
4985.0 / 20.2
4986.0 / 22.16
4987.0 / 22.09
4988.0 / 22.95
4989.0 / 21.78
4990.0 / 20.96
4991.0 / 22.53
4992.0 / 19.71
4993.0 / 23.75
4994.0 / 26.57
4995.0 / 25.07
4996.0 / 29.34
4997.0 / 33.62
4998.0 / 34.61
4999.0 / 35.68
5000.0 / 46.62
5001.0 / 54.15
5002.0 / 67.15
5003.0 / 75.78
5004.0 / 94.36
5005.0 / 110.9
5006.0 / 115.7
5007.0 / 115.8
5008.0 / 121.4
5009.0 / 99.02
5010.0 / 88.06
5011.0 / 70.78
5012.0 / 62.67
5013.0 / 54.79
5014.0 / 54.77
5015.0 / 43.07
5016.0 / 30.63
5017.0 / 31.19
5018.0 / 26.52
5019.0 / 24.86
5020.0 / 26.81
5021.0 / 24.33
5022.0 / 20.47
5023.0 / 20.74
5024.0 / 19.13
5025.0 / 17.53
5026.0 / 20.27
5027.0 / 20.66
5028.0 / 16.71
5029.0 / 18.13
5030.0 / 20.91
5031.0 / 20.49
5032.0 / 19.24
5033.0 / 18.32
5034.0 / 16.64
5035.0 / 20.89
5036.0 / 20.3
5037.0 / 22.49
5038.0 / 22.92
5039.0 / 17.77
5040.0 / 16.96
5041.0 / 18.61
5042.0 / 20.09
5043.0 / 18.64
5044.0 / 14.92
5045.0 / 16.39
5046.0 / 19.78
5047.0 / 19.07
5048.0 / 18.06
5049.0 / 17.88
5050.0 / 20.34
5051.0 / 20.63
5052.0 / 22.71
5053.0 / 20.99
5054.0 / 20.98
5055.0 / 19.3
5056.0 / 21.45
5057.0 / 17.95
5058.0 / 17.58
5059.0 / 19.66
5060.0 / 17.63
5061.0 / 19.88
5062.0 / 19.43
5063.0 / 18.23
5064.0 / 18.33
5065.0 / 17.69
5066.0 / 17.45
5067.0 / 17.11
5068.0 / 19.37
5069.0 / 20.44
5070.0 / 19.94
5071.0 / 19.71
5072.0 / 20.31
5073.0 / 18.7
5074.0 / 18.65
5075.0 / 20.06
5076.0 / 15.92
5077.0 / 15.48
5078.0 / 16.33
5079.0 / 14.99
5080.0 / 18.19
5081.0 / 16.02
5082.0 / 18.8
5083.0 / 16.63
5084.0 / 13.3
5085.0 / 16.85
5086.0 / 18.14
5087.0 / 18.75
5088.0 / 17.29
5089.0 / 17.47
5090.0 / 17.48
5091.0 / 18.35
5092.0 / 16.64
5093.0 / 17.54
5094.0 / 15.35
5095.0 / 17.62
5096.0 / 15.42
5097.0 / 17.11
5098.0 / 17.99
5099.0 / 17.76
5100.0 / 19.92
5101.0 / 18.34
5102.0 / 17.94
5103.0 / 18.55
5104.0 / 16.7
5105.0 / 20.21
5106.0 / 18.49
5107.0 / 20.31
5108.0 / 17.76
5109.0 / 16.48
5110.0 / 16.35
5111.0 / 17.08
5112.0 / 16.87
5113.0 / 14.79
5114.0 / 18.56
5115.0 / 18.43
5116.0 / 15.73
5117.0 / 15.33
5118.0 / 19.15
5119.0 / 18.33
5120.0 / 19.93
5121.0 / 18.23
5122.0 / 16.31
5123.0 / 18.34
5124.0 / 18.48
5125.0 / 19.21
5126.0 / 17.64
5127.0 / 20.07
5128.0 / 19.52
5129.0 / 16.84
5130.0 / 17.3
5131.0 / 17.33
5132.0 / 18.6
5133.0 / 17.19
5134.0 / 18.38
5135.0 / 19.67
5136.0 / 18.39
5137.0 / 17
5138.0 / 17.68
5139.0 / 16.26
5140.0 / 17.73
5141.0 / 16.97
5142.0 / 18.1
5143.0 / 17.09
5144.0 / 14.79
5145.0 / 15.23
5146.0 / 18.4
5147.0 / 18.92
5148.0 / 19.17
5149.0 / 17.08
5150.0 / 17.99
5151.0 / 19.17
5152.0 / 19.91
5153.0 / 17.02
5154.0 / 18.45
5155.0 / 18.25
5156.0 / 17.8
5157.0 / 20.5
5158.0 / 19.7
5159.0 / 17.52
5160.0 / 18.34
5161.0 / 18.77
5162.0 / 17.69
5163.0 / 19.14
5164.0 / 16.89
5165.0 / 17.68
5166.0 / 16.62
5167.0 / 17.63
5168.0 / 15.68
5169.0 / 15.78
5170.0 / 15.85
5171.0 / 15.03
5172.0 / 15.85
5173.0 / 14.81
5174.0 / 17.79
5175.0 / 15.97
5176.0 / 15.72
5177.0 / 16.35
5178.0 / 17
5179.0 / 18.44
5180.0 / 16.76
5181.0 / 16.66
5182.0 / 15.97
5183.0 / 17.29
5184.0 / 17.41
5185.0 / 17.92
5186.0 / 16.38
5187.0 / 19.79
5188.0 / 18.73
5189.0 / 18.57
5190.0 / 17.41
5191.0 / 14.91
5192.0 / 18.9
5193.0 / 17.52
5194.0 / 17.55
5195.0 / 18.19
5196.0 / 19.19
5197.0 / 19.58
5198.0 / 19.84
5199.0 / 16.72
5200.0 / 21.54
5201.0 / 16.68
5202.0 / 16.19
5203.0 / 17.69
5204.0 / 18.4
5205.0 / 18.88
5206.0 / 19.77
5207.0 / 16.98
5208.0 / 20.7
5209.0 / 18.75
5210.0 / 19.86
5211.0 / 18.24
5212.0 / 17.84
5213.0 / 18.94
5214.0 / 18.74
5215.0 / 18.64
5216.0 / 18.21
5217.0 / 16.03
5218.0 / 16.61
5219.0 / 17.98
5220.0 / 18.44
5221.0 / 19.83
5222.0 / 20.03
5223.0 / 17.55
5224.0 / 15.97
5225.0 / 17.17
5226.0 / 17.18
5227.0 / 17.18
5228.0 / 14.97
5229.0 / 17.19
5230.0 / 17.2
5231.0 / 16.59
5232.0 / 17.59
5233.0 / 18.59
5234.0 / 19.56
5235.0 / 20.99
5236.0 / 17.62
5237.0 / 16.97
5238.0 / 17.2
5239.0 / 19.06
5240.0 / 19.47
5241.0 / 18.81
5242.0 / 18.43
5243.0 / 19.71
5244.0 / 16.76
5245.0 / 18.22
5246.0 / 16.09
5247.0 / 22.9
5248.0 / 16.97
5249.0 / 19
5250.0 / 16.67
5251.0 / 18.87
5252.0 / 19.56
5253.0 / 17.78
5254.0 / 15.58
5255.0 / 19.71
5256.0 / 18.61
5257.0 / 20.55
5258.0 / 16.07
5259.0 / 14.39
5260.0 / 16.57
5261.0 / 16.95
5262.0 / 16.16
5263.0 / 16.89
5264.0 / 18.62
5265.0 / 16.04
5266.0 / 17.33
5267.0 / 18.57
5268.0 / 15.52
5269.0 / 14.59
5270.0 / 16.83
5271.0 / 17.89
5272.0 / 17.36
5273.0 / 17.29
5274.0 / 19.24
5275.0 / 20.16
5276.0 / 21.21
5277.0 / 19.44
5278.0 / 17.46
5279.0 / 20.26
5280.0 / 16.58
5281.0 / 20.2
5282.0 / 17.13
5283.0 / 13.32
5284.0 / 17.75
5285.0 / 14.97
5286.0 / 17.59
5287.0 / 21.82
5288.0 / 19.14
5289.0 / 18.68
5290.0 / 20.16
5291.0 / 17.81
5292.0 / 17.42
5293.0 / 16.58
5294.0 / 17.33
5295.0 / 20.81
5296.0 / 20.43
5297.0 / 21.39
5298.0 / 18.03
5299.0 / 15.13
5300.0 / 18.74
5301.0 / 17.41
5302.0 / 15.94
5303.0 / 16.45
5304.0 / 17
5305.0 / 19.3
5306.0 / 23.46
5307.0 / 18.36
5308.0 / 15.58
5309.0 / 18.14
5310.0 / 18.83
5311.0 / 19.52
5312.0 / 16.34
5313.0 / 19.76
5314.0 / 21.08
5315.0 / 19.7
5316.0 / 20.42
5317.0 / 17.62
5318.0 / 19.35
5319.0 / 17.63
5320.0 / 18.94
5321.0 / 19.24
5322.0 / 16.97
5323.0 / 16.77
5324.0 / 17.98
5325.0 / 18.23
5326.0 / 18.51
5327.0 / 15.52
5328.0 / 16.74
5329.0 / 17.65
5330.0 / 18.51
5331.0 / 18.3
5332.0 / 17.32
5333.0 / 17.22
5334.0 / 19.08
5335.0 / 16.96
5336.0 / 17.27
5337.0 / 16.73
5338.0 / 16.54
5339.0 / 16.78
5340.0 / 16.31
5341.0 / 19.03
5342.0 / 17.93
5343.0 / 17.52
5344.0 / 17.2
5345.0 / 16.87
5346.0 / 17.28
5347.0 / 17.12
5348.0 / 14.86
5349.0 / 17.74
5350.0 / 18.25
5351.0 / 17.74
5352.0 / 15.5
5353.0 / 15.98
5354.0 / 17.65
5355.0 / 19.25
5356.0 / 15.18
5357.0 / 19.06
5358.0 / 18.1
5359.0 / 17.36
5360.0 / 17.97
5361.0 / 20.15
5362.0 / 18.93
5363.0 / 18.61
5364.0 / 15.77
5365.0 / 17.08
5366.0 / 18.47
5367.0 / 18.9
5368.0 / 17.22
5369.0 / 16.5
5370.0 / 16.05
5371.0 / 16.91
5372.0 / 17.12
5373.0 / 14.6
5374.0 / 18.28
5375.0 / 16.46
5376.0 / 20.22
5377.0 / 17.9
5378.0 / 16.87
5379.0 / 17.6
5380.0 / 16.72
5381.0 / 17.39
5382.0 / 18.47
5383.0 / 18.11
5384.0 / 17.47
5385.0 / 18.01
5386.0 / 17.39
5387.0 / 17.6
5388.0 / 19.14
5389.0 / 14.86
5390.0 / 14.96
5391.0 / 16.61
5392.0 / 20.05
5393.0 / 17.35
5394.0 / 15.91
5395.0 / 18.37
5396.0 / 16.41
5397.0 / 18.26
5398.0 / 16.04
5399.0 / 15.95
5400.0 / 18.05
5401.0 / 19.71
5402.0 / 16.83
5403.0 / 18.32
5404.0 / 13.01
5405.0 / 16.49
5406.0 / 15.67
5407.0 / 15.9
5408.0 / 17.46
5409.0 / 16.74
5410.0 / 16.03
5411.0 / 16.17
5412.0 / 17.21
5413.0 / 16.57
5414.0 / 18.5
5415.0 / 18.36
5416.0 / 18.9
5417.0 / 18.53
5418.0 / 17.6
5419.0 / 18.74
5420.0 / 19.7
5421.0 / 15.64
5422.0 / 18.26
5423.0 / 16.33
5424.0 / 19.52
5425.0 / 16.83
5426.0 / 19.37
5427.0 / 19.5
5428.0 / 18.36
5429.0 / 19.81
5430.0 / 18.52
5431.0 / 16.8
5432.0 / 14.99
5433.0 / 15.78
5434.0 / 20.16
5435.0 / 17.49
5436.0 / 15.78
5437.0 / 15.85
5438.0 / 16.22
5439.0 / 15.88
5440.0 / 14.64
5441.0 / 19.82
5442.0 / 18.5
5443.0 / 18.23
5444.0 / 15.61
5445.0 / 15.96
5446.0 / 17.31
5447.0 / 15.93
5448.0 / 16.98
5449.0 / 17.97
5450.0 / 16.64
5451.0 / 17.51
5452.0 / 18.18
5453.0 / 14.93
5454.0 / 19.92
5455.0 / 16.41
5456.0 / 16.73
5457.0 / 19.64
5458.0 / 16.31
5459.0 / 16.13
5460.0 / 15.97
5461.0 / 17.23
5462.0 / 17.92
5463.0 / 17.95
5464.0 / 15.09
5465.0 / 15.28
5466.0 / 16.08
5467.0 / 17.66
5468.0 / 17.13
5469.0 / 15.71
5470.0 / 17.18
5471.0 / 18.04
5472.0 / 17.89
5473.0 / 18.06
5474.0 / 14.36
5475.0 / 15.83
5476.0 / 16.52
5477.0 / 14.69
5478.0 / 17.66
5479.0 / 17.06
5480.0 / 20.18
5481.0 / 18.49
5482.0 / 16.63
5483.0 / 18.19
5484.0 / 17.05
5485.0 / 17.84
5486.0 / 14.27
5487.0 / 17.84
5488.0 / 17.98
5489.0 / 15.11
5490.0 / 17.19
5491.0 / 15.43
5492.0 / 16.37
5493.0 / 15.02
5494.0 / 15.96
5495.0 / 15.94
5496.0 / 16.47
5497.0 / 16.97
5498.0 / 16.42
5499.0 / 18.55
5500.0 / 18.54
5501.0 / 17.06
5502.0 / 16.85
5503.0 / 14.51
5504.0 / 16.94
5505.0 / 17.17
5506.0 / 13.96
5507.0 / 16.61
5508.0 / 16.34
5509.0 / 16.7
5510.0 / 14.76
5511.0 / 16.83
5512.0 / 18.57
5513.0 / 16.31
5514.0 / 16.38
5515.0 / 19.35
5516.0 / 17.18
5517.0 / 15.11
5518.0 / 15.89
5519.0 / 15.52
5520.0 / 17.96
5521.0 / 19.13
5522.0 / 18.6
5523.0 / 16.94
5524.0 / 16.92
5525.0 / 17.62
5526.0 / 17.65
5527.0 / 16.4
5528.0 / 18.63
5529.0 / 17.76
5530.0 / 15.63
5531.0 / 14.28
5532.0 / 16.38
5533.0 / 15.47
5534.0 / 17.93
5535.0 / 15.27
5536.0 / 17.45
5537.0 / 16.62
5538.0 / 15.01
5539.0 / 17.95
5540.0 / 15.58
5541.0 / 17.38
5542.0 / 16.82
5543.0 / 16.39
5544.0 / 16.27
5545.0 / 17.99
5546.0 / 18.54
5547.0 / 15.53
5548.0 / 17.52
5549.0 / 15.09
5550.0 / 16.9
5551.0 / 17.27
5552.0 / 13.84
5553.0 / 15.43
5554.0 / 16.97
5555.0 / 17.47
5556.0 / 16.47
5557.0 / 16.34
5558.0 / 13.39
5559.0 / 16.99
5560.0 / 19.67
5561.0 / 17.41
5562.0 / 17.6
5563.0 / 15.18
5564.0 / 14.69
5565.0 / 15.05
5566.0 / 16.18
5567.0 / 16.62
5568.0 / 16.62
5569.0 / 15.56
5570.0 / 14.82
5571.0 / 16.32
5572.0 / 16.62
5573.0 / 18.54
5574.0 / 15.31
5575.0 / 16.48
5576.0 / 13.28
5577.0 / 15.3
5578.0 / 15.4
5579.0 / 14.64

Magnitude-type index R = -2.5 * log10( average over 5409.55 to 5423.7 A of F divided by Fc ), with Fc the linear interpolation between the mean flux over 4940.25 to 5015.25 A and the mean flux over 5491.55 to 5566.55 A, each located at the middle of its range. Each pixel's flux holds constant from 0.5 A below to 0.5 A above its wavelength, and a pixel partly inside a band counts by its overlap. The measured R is 0.21 mag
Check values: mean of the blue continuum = 39.9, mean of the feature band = 17.6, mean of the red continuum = 16.6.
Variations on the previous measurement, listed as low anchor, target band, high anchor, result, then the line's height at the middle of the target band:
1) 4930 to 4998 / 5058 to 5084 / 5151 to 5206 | 0.26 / 22.9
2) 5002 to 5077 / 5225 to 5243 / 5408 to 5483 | 0.35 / 24.7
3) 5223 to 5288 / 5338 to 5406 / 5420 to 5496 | 0.00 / 17.4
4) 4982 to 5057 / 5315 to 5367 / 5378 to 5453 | 0.16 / 20.5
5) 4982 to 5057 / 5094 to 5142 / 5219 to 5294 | 0.47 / 27.4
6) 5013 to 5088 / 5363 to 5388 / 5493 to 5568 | 0.03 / 17.9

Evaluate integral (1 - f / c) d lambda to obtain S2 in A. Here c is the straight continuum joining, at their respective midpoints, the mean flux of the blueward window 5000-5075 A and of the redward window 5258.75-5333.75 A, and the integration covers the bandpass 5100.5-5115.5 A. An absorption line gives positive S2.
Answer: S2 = 5.7 A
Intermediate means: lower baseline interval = 32.6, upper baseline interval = 18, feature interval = 17.8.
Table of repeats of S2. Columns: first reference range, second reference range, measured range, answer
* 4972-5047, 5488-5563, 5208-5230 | 7.5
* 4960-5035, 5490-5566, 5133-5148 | 6.6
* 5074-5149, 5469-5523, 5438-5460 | -0.2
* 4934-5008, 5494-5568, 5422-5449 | 3.4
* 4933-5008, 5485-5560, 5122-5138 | 6.2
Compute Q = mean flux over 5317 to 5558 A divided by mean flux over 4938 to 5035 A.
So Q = 0.48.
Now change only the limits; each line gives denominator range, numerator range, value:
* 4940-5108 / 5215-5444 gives 0.62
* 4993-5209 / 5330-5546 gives 0.74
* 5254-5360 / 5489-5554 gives 0.93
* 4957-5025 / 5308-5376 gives 0.44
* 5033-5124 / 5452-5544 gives 0.92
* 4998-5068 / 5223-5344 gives 0.53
